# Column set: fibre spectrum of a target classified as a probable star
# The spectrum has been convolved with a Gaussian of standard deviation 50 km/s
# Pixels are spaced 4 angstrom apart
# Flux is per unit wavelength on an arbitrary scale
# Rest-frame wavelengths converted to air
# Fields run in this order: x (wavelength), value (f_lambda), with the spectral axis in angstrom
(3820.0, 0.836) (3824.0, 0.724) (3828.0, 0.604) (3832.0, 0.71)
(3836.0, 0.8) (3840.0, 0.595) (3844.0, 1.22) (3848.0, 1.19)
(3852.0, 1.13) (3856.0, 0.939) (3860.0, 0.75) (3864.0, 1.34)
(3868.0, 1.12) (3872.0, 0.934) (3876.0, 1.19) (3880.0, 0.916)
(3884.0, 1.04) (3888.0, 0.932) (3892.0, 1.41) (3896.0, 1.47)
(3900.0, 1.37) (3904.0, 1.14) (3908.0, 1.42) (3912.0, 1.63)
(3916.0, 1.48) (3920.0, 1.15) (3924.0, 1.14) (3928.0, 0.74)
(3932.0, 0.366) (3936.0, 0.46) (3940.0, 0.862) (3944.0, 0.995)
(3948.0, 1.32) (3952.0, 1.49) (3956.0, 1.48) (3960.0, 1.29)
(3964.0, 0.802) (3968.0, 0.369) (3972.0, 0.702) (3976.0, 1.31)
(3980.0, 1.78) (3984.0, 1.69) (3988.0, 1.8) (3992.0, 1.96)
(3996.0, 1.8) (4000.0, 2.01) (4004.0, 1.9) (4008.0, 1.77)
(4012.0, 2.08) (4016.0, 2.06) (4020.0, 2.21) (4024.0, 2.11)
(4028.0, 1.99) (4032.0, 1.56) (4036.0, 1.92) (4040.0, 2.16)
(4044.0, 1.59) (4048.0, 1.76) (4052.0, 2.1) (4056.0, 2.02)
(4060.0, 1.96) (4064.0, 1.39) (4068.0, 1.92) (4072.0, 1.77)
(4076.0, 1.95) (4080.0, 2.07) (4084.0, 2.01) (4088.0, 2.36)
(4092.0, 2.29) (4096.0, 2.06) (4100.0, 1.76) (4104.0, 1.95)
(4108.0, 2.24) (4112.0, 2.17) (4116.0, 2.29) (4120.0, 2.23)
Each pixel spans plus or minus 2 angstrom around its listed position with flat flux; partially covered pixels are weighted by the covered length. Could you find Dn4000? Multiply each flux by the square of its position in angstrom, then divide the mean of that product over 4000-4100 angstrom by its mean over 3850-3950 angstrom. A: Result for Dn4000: 1.9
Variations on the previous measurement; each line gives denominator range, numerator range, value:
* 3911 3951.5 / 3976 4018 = 1.89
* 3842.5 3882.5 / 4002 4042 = 2.00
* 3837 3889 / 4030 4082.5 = 2.01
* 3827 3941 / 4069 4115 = 2.19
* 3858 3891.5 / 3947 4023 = 1.60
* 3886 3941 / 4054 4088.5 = 1.87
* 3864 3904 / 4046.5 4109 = 1.87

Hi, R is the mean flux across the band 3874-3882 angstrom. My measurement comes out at 1.05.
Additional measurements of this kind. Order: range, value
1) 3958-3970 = 0.82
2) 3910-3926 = 1.35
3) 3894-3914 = 1.41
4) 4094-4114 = 2.04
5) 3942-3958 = 1.32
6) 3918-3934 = 0.849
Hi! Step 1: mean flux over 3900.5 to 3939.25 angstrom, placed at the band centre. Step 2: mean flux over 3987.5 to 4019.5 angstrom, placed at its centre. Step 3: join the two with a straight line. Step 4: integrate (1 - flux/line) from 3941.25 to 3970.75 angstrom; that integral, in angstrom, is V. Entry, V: 6.9 angstrom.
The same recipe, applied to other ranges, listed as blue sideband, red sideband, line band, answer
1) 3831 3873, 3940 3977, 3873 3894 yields -1.7 angstrom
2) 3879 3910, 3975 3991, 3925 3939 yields 8.2 angstrom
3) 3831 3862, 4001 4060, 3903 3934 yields 4.2 angstrom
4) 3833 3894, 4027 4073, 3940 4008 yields 5.0 angstrom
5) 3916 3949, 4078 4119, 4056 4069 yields 0.5 angstrom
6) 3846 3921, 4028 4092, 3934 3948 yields 5.7 angstrom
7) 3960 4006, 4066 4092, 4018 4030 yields -2.8 angstrom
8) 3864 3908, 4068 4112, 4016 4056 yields -2.9 angstrom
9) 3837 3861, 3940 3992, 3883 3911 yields -4.6 angstrom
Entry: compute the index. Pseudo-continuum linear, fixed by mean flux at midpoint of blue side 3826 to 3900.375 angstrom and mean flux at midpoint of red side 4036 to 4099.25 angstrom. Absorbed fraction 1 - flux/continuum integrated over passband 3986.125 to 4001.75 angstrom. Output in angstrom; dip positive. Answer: -2.6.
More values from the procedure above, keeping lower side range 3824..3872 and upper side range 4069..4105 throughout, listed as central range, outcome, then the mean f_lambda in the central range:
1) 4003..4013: -1.43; 1.9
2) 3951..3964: 1.01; 1.32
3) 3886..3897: -1.12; 1.25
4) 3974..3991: -1.24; 1.66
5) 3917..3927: 1.04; 1.14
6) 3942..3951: 1.25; 1.19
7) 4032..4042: -0.82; 1.94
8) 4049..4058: -0.75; 2.03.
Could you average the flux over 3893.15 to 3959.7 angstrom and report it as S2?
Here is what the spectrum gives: 1.16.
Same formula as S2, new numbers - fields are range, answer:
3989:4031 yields 1.97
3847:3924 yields 1.19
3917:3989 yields 1.09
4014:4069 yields 1.91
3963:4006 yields 1.48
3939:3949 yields 1.05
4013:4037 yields 1.98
